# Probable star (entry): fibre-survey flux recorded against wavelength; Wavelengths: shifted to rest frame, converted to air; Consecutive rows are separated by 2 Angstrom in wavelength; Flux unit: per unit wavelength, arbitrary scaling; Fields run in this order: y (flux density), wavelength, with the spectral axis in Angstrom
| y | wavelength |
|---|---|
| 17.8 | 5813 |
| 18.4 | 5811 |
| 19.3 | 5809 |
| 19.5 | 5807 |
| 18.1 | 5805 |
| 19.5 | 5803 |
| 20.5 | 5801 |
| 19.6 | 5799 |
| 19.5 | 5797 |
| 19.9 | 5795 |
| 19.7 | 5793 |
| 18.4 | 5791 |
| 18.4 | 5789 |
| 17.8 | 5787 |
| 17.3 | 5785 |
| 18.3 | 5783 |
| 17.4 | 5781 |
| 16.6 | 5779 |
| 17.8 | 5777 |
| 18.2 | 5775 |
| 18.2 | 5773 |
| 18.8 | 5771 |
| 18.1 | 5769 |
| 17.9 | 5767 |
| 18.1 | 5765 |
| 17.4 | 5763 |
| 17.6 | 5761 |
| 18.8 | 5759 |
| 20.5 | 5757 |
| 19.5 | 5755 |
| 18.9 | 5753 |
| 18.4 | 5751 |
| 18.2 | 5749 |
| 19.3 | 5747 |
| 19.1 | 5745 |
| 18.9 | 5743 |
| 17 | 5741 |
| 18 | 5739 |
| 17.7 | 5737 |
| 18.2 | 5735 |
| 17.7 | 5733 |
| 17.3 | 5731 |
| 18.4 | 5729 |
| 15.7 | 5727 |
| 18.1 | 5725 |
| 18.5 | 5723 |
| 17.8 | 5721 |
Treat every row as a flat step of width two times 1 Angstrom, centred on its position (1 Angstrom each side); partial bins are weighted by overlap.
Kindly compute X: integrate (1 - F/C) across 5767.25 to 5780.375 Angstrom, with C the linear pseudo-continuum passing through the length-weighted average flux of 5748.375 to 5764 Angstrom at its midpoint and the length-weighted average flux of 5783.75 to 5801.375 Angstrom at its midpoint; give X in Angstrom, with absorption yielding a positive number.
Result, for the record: 0.6 Angstrom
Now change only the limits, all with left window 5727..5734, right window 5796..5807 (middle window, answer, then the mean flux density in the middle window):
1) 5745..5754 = -0.36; 18.7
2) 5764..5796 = 1.15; 18.2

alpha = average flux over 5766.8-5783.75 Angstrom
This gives 17.9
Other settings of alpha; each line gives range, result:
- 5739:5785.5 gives 18.3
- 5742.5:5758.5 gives 19.1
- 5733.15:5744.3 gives 18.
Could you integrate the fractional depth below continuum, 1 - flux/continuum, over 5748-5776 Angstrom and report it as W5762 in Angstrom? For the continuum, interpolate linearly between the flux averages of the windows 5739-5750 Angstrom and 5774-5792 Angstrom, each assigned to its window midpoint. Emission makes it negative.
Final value -0.5 Angstrom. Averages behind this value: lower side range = 18.5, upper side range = 17.8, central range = 18.5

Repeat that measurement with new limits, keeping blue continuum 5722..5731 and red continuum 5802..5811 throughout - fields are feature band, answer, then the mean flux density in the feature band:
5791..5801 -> -0.4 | 19.6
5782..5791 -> 0.3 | 18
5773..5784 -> 0.5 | 17.7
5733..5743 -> 0.0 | 17.8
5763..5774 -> 0.1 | 18.1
